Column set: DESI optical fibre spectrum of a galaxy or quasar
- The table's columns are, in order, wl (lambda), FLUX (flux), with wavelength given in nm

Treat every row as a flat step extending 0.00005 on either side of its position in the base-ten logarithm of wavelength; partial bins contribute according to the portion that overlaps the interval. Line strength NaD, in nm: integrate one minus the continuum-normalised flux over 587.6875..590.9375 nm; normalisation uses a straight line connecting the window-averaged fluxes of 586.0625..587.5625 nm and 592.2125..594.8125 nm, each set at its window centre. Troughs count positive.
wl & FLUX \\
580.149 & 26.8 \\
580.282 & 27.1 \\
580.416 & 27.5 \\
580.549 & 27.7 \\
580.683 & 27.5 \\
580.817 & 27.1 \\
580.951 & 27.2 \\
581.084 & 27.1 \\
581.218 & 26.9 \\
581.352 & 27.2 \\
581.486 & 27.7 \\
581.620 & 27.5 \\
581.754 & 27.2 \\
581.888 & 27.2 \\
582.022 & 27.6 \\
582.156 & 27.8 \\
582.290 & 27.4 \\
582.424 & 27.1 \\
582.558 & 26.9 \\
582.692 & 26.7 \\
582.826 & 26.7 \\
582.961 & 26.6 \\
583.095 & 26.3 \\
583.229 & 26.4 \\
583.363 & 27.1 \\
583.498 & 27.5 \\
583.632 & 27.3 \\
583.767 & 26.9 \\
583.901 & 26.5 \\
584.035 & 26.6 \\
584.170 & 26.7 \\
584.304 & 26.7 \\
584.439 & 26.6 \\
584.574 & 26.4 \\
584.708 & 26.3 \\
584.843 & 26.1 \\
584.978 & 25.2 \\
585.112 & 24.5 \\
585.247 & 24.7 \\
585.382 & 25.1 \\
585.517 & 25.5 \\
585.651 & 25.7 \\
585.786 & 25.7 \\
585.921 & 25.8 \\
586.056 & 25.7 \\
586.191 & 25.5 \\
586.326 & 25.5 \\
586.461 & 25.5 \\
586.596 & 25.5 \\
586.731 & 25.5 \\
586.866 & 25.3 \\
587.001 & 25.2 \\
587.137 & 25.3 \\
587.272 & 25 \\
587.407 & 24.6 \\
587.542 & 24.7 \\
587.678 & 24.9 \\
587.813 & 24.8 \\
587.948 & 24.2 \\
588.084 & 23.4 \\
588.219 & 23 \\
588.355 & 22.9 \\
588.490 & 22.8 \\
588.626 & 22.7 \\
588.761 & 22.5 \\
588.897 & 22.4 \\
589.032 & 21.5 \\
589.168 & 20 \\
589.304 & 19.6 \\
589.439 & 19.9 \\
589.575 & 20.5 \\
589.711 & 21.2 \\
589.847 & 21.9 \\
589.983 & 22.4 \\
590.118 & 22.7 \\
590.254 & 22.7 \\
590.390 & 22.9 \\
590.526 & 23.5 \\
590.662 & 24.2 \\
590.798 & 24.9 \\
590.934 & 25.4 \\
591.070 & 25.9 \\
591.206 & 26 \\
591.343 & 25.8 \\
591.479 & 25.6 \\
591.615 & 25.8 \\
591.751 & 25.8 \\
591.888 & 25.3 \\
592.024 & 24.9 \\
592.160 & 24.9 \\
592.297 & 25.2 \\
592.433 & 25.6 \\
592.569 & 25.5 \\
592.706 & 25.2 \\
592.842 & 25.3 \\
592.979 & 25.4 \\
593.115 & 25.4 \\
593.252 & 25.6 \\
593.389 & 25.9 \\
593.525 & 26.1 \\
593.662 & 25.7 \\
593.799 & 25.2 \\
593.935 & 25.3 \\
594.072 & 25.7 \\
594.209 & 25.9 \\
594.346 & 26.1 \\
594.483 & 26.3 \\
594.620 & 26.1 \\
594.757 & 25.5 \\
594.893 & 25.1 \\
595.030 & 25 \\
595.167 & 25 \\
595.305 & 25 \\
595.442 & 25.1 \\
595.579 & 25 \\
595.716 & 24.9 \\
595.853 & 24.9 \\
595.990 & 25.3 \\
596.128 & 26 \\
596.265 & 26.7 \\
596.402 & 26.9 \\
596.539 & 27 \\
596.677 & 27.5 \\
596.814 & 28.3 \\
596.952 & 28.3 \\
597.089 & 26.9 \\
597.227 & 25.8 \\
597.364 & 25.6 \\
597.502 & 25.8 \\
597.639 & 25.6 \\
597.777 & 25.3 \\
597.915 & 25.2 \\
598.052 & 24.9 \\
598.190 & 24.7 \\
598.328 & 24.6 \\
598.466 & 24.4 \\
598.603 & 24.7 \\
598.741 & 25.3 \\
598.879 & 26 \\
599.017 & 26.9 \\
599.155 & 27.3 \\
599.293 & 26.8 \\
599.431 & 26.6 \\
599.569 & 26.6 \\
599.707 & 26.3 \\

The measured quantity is 0.36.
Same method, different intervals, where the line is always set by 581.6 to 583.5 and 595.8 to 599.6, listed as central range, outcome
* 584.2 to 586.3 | 0.09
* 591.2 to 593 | 0.07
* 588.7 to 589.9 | 0.25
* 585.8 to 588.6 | 0.21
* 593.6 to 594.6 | 0.02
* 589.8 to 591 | 0.14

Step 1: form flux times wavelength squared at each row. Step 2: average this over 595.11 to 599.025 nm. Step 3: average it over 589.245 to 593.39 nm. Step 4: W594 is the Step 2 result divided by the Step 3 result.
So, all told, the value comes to 1.1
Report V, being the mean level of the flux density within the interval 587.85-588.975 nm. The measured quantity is 23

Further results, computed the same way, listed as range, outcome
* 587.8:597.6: 24.7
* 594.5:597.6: 26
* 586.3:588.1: 25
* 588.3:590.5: 21.8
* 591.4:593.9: 25.5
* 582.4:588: 25.9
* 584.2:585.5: 25.7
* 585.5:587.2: 25.5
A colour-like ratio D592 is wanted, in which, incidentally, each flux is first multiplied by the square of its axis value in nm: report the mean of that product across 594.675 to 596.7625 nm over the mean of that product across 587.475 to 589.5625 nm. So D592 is 1.2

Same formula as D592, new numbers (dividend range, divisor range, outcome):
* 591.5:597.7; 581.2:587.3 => 1.01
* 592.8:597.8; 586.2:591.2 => 1.12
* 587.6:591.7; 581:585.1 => 0.88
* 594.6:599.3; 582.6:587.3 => 1.03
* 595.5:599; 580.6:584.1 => 1.00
